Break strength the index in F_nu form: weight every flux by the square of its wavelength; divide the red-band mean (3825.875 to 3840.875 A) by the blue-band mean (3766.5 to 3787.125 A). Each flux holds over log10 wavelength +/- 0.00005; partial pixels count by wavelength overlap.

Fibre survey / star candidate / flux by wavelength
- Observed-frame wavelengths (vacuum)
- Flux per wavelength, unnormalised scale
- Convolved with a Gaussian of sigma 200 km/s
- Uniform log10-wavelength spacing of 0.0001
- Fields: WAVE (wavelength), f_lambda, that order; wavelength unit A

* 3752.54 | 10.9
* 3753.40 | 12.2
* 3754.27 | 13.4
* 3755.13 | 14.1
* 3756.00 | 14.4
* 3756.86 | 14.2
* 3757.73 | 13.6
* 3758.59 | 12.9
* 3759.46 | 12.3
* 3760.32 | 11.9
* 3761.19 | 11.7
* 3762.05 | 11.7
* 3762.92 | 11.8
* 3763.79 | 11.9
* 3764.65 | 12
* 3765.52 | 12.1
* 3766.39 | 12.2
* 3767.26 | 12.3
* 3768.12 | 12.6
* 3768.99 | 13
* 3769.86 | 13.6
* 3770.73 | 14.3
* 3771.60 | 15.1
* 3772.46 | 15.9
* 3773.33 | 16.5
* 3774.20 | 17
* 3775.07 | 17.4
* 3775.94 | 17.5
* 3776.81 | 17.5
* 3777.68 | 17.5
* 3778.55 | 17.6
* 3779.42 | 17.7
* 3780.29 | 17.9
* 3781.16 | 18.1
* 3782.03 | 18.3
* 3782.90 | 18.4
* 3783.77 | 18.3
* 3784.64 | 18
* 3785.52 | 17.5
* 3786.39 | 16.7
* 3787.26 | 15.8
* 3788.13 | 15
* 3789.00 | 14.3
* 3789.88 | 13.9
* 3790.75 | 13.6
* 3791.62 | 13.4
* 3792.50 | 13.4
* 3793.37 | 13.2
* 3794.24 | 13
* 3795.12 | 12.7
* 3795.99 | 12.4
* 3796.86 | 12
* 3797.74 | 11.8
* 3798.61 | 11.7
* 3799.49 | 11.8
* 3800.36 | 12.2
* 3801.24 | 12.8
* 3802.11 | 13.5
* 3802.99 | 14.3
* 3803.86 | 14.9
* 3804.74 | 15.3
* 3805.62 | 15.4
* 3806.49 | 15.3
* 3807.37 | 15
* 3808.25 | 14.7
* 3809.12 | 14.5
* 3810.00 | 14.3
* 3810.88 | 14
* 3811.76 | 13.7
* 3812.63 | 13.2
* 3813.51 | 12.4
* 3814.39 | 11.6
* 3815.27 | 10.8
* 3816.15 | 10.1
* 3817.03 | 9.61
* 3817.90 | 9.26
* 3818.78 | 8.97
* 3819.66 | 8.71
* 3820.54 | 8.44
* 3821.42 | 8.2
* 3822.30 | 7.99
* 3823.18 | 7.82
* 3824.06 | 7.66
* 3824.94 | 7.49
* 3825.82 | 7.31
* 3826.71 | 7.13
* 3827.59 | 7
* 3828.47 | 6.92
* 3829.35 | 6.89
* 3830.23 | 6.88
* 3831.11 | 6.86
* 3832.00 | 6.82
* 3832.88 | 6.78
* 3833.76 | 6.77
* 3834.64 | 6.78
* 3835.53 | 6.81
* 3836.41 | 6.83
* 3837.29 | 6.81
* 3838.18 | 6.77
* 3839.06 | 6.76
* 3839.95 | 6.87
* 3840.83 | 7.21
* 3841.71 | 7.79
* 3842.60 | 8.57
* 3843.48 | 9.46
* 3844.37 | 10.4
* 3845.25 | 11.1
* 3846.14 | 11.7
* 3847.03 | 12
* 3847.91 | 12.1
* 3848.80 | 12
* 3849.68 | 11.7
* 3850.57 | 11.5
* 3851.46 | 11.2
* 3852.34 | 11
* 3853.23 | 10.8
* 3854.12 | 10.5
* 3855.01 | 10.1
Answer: 0.4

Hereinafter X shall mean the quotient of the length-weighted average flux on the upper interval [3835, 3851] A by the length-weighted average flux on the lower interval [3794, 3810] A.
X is 0.7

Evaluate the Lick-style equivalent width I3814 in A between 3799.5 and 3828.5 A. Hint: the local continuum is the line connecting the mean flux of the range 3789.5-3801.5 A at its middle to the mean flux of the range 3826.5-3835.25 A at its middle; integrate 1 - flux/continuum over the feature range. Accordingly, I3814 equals -4.4 A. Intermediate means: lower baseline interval 12.7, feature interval 11.3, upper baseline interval 6.88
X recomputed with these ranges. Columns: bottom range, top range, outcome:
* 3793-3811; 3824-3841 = 0.51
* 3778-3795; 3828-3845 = 0.46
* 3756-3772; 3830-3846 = 0.60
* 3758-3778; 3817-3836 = 0.54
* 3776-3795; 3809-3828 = 0.62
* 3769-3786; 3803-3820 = 0.75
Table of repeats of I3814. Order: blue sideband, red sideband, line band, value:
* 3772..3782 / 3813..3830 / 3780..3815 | -3.24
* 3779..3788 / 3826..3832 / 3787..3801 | 1.89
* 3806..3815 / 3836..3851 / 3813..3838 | 8.06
